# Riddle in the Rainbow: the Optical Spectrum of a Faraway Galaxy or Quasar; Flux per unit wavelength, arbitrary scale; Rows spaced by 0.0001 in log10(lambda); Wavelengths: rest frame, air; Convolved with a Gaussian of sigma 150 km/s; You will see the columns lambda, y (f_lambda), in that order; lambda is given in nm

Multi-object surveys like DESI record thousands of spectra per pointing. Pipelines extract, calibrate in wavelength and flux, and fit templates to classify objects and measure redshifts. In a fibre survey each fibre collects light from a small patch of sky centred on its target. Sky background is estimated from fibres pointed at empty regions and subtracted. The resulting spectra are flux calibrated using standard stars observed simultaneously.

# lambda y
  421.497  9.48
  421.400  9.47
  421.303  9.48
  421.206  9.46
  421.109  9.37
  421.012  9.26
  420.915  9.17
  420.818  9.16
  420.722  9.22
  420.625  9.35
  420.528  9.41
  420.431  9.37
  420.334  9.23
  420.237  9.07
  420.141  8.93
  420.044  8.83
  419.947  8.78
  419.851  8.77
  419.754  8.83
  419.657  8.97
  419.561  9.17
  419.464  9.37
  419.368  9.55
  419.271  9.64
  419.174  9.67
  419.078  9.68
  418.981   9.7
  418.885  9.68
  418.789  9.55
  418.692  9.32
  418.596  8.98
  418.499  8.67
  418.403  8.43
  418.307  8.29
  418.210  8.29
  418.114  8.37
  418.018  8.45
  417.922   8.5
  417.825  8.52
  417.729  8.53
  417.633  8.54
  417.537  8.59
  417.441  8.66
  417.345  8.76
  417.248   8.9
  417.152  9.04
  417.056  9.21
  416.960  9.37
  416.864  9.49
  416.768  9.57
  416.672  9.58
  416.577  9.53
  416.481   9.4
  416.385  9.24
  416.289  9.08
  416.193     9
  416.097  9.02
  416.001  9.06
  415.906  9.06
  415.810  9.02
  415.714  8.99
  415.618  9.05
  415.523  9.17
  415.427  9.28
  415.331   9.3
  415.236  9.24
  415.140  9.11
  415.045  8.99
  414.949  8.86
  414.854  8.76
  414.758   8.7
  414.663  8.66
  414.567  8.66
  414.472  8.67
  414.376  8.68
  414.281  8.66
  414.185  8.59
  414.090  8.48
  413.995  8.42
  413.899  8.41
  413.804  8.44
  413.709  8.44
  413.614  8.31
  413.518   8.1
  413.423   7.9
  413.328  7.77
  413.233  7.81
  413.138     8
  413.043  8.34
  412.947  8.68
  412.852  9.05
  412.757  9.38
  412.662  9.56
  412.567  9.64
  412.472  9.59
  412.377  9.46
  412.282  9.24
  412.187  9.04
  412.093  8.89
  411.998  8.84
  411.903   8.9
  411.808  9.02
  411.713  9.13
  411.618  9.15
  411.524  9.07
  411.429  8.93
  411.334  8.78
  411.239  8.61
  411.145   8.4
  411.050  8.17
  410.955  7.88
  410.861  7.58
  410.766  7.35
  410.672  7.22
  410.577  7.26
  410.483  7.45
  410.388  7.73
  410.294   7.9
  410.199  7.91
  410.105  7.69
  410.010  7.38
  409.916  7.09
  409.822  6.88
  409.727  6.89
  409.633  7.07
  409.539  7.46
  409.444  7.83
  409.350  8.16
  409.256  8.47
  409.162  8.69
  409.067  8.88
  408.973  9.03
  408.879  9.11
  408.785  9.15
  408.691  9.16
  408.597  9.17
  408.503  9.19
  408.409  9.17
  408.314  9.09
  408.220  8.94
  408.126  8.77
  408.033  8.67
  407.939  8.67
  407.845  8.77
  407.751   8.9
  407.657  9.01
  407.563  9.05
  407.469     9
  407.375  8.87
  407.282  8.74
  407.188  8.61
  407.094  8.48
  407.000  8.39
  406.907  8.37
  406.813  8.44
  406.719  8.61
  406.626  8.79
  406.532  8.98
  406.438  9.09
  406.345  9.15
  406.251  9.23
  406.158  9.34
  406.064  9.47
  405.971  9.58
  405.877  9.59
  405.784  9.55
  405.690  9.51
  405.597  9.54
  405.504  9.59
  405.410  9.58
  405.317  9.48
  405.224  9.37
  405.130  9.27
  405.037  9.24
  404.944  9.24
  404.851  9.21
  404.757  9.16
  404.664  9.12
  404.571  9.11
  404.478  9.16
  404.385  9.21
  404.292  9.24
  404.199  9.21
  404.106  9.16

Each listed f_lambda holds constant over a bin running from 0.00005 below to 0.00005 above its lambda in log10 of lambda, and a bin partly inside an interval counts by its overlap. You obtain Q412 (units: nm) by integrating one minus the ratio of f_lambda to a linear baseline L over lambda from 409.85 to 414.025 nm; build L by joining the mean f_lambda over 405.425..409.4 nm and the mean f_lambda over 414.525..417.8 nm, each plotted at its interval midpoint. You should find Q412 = 0.28 nm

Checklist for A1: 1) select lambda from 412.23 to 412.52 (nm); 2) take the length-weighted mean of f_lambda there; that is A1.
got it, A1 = 9.42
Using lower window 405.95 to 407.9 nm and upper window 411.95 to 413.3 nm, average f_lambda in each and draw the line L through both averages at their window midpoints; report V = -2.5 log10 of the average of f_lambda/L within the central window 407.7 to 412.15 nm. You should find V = 0.07 mag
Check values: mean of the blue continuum 8.89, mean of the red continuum 8.95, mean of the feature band 8.35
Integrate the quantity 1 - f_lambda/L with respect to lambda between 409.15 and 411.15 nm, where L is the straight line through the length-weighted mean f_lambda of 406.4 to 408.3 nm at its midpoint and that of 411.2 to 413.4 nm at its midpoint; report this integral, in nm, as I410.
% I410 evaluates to 0.27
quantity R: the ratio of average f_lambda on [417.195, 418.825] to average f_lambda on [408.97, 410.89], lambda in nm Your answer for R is 1.1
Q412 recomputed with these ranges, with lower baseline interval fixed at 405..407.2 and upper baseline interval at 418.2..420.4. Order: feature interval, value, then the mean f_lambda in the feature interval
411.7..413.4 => 0.05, 8.89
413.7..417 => 0.05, 8.98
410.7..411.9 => 0.08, 8.5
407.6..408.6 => 0.02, 8.93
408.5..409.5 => 0.04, 8.78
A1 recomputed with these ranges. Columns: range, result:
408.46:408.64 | 9.18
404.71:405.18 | 9.21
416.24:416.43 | 9.14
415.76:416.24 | 9.03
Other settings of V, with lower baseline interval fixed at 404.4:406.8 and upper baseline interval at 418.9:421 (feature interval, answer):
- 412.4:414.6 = 0.08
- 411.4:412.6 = 0.01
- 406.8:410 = 0.09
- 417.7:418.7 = 0.08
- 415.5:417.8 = 0.02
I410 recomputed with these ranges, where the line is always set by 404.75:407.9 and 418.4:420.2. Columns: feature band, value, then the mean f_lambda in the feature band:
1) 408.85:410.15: 0.18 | 7.88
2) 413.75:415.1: 0.08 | 8.65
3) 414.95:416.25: 0.01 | 9.09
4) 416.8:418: 0.05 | 8.84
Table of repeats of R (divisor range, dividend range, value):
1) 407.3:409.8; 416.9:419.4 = 1.04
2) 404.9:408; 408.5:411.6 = 0.89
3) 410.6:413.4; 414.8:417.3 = 1.06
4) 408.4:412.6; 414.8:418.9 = 1.07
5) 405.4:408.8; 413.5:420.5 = 0.99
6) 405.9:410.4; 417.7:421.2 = 1.06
